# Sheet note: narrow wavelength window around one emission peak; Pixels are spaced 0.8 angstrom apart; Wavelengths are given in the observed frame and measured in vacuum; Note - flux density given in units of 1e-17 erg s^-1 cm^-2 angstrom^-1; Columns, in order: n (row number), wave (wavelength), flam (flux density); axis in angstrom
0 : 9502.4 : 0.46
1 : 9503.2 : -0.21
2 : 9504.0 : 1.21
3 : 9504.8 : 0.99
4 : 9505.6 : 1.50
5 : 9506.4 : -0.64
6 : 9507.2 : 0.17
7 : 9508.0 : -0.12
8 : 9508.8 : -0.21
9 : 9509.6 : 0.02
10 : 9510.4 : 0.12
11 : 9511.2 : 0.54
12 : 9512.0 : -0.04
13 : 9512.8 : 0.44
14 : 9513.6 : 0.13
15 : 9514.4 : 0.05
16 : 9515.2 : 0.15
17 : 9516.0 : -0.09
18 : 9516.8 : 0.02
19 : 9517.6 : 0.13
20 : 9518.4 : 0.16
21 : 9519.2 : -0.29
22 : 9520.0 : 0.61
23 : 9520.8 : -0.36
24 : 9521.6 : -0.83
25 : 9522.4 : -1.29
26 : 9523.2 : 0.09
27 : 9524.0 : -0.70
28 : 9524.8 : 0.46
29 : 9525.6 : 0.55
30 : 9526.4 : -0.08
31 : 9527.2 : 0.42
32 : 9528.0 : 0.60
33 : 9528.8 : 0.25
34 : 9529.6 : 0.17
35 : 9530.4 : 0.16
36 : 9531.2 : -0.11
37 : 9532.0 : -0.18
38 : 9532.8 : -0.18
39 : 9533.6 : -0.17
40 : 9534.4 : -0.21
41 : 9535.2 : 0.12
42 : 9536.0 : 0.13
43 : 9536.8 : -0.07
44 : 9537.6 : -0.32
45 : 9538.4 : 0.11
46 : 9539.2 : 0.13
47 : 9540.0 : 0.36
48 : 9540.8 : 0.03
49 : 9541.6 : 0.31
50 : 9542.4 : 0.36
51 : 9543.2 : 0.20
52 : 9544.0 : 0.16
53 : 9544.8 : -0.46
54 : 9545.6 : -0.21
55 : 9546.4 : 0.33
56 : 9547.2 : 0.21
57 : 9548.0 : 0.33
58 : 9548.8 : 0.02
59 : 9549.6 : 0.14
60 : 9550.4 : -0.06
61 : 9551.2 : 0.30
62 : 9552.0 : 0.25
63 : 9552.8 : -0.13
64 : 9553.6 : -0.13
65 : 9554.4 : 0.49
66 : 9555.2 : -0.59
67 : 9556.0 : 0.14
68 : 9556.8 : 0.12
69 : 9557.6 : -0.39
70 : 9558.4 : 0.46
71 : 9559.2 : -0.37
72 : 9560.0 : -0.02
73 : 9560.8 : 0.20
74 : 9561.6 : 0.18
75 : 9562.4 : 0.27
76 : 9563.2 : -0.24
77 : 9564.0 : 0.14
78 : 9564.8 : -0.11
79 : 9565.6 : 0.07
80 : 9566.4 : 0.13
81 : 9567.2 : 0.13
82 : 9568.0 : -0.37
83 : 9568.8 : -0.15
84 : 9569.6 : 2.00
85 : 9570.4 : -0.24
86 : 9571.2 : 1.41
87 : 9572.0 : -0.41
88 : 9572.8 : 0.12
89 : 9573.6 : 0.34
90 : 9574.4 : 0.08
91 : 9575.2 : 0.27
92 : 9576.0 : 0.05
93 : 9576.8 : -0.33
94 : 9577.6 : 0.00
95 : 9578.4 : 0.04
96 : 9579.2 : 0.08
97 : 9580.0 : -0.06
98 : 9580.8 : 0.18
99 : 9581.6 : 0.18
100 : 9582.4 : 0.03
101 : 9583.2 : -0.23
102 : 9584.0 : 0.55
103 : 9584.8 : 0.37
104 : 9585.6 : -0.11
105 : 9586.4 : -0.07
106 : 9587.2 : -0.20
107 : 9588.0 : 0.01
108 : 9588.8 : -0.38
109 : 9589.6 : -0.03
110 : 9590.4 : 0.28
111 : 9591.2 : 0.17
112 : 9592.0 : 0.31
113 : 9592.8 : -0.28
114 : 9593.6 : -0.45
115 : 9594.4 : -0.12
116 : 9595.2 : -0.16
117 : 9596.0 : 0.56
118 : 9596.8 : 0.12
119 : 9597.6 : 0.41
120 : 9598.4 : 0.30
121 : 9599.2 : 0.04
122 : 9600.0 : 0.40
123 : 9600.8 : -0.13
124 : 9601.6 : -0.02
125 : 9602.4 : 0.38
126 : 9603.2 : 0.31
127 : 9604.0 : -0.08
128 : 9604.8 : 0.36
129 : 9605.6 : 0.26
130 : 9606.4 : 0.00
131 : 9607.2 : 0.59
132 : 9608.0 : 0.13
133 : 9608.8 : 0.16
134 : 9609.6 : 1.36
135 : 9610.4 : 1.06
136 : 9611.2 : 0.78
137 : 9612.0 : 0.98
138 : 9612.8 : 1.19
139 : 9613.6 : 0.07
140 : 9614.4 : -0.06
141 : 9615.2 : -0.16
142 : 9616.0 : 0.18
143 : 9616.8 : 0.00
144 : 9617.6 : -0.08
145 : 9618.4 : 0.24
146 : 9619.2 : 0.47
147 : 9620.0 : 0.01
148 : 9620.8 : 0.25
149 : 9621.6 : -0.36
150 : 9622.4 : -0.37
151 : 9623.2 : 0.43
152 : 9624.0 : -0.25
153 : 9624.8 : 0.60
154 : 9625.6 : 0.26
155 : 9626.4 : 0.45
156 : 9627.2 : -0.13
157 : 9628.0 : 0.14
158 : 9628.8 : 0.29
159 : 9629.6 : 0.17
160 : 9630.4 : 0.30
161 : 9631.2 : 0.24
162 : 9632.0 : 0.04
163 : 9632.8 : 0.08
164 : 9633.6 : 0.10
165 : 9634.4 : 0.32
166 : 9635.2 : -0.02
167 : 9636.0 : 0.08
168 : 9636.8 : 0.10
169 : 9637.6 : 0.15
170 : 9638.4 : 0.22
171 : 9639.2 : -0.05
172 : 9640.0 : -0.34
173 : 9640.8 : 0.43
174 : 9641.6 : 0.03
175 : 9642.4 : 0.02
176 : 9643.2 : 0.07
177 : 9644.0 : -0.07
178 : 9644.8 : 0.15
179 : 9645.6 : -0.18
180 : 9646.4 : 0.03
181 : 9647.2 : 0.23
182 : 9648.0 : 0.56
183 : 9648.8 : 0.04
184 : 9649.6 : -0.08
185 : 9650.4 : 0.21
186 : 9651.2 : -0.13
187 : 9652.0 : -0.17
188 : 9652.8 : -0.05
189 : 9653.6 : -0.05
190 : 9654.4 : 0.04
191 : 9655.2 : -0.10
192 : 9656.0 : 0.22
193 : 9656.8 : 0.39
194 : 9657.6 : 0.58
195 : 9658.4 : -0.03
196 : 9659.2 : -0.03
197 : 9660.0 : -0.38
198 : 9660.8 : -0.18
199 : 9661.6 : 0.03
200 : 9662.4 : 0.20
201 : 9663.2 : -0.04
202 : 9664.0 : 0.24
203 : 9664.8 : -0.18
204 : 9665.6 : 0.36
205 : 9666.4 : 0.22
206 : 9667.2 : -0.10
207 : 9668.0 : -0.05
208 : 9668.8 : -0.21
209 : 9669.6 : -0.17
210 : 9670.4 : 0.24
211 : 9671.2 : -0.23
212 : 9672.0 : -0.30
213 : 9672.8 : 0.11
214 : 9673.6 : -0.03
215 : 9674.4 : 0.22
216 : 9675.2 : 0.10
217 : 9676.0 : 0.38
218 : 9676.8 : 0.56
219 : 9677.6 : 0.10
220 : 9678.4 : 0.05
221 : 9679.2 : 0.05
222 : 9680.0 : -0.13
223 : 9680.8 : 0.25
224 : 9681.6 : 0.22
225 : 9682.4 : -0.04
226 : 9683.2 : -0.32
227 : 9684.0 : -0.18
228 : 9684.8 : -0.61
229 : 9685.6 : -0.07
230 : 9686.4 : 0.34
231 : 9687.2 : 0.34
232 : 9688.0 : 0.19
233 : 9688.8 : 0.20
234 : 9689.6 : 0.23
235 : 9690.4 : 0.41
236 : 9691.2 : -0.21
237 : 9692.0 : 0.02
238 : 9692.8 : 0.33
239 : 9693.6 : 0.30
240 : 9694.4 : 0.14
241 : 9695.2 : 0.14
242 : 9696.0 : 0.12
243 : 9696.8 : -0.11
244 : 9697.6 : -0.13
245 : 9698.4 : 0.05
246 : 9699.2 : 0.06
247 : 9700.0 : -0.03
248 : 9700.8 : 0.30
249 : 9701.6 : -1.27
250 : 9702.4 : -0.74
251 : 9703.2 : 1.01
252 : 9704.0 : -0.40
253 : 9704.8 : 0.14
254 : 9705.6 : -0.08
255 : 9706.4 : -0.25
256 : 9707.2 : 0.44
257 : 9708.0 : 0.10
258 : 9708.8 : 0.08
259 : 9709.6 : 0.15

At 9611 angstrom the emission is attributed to H-beta 4861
